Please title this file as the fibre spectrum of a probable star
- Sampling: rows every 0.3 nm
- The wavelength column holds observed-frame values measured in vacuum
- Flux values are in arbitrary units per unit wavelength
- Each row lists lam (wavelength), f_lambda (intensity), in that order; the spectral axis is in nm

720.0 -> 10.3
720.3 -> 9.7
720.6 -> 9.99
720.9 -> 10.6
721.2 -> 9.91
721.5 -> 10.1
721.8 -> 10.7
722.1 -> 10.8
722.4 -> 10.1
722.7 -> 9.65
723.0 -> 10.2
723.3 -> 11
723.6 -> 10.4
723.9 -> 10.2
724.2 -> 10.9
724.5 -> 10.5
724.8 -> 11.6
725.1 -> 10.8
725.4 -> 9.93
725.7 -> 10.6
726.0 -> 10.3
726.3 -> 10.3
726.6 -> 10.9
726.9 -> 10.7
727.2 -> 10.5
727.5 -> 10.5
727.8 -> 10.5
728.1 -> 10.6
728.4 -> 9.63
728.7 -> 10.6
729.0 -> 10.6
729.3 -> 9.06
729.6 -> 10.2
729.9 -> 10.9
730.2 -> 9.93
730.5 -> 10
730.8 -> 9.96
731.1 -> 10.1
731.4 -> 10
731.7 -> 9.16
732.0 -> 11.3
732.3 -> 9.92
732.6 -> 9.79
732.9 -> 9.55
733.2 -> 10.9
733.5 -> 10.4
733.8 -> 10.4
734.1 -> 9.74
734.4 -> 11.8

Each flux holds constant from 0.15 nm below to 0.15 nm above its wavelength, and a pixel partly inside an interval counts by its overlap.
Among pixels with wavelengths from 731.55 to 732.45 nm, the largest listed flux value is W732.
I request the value 11.3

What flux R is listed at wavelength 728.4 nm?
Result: 9.63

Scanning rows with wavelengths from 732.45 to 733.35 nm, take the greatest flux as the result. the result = 10.9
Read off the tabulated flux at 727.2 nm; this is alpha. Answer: 10.5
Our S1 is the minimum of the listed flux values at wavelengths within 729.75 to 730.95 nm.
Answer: 9.93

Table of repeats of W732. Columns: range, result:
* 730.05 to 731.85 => 10.1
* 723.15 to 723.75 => 11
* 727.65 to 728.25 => 10.6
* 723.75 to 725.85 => 11.6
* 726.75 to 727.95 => 10.7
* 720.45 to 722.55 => 10.8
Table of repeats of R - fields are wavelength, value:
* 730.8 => 9.96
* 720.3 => 9.7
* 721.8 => 10.7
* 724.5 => 10.5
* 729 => 10.6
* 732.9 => 9.55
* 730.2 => 9.93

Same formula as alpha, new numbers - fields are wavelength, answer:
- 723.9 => 10.2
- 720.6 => 9.99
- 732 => 11.3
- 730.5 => 10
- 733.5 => 10.4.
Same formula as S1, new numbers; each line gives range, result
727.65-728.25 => 10.5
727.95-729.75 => 9.06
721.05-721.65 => 9.91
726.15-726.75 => 10.3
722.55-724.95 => 9.65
